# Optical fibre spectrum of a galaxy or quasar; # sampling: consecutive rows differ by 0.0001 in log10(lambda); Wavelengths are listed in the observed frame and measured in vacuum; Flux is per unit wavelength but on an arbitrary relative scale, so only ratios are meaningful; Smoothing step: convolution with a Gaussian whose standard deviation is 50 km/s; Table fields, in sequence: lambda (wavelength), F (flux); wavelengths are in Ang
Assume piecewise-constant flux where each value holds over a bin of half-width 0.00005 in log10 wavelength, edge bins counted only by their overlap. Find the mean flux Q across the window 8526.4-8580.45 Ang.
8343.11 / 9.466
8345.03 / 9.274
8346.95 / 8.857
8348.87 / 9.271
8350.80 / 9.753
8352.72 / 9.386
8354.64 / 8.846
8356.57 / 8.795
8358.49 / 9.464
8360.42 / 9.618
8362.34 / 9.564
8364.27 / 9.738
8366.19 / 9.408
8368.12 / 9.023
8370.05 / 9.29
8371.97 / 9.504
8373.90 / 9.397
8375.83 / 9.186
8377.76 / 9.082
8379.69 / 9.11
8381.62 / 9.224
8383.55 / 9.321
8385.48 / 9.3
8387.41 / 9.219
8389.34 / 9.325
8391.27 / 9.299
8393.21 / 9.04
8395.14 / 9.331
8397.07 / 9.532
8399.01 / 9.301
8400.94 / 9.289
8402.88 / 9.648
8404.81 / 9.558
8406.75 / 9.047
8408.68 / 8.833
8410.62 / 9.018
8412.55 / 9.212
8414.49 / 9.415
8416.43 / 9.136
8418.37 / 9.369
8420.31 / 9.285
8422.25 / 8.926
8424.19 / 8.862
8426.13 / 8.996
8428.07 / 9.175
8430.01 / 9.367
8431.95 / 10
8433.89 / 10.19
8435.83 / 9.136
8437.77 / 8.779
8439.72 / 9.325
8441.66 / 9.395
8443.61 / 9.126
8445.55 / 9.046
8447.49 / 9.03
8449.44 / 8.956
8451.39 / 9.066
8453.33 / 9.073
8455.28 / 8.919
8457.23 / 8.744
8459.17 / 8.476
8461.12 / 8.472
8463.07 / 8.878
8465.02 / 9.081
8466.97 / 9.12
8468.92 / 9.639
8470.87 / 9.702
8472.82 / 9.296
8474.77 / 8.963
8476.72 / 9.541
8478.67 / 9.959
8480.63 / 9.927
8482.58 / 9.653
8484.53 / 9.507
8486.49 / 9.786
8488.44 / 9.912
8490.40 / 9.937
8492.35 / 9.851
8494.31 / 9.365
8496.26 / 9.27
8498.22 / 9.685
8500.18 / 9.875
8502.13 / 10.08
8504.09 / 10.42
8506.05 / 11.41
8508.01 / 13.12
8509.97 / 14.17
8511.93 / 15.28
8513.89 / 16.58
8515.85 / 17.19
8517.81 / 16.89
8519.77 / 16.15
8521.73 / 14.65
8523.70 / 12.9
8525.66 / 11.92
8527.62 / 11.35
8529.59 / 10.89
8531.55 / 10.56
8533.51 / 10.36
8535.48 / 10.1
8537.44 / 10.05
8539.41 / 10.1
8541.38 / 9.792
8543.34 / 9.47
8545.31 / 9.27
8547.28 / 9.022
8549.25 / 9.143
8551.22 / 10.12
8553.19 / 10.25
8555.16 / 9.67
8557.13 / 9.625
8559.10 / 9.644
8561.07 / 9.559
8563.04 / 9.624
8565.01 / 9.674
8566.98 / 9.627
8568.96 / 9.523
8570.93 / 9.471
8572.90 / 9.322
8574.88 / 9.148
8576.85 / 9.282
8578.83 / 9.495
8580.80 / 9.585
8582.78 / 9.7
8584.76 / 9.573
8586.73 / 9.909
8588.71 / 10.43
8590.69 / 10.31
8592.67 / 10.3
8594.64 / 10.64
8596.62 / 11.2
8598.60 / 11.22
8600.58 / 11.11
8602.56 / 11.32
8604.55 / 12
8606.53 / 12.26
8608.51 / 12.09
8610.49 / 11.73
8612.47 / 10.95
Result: 9.79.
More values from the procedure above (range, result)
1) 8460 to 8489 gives 9.42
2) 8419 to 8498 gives 9.3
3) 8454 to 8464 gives 8.71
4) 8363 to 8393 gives 9.29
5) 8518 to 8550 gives 11.1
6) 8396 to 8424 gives 9.24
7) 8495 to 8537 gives 12.5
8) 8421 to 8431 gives 9.07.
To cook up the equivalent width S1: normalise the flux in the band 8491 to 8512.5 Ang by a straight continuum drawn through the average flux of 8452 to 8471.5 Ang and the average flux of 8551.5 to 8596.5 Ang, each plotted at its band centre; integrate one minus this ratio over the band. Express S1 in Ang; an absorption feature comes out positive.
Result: -4.1 Ang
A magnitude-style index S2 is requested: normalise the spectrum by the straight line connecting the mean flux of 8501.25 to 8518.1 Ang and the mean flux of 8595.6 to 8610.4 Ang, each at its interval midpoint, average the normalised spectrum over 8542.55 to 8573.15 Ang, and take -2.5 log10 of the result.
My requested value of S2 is 0.30 mag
